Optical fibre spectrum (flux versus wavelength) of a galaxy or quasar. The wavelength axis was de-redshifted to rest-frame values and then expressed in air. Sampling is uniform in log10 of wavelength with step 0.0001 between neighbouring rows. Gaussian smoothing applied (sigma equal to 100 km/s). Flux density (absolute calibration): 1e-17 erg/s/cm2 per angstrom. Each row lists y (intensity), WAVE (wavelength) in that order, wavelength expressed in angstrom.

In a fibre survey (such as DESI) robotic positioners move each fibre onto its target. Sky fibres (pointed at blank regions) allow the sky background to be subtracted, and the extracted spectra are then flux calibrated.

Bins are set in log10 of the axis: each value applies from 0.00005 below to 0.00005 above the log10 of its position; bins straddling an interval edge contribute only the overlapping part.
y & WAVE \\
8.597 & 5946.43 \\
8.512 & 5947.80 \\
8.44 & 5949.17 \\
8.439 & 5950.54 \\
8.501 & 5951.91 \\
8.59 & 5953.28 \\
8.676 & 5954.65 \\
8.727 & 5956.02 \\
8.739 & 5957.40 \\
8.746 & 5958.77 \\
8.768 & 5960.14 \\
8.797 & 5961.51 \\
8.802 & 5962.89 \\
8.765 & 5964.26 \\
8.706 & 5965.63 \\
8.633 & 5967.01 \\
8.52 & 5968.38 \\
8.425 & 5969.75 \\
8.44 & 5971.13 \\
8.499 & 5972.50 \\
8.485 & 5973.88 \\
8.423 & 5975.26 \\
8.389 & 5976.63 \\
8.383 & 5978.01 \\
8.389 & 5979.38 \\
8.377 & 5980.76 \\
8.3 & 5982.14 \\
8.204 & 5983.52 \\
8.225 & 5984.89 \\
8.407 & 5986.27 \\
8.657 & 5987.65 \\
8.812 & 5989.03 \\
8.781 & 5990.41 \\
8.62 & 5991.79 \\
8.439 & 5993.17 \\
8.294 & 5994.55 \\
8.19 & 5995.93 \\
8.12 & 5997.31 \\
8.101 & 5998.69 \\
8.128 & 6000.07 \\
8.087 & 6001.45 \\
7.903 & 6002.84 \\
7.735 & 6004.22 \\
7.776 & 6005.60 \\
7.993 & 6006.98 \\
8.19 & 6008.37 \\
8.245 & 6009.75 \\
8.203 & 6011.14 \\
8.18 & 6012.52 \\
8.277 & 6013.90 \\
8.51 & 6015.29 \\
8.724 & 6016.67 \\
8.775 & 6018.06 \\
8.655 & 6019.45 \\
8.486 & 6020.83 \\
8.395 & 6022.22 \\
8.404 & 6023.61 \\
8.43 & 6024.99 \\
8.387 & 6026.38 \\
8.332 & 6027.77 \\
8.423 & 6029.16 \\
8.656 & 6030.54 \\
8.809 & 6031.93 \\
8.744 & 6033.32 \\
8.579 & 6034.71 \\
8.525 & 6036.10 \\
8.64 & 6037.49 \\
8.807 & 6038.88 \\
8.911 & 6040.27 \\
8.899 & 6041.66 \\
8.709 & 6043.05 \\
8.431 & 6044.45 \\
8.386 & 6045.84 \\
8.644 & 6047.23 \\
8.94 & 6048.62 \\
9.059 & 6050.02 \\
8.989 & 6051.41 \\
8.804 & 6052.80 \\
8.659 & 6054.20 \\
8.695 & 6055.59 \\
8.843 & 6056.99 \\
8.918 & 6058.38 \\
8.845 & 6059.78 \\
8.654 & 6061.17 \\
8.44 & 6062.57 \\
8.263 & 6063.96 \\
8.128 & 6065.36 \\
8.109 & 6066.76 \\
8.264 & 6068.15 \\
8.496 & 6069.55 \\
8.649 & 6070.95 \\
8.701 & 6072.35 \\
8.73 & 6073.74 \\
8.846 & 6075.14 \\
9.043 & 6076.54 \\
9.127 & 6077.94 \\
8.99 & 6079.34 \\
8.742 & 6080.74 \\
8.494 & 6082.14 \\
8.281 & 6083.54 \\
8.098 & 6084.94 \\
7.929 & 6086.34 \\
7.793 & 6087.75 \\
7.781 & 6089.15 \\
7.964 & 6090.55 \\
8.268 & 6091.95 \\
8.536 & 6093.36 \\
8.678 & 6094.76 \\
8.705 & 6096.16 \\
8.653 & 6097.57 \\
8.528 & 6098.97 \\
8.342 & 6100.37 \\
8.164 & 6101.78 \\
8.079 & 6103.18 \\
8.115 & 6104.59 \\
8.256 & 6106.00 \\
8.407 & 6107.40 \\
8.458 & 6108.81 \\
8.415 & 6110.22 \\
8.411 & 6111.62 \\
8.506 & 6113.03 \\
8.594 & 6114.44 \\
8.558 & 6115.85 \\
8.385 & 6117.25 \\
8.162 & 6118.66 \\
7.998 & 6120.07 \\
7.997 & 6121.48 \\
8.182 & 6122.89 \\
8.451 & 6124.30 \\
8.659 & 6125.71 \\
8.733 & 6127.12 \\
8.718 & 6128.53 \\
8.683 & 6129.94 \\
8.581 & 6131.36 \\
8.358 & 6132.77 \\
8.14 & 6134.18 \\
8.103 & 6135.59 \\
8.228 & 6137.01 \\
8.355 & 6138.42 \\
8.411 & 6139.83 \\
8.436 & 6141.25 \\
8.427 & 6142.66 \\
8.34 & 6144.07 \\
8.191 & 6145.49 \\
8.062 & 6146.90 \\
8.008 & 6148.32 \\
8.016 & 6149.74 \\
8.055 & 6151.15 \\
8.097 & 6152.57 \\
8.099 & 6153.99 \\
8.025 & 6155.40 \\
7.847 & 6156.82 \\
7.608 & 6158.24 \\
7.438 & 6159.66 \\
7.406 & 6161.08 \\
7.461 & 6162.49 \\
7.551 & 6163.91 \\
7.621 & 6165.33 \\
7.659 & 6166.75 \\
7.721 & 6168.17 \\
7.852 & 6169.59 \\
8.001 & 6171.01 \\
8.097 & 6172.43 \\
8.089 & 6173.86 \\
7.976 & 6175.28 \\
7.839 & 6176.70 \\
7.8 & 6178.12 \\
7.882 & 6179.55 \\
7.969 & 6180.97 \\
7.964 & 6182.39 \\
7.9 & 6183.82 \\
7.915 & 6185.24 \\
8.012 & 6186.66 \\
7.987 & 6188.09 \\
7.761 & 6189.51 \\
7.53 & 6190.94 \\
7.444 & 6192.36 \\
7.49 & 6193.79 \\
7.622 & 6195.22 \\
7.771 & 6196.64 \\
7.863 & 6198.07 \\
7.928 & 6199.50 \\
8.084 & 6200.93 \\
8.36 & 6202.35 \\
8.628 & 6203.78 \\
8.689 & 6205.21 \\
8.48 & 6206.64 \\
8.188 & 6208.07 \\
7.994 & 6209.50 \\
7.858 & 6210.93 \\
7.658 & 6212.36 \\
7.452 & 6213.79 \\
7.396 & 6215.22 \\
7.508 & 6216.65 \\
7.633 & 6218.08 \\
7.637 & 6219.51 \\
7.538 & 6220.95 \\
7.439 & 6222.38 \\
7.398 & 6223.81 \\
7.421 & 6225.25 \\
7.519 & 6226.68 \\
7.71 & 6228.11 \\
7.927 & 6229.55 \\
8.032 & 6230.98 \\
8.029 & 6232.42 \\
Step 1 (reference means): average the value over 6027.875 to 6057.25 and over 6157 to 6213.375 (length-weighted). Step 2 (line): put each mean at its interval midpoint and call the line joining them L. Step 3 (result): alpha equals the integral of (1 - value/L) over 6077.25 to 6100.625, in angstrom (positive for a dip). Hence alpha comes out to 0.09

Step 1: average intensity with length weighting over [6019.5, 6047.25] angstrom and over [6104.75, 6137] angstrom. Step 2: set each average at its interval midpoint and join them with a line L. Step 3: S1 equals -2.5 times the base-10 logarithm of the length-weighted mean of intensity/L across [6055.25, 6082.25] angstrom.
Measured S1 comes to -0.02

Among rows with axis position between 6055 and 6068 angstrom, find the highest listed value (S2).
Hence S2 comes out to 8.918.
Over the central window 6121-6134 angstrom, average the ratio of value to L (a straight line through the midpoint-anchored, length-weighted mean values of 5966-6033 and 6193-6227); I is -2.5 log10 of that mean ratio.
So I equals -0.06 mag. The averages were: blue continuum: 8.37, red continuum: 7.82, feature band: 8.48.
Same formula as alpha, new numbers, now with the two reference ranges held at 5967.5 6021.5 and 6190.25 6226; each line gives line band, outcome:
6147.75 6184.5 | 0.3 angstrom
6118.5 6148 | -1.3 angstrom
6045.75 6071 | -1.4 angstrom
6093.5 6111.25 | -0.7 angstrom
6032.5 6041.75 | -0.5 angstrom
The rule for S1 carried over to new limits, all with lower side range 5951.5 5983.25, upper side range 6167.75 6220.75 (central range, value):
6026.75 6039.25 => -0.03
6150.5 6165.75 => 0.03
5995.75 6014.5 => 0.05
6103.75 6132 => -0.04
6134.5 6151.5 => -0.02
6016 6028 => -0.01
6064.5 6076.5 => -0.03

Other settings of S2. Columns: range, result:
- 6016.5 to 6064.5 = 9.059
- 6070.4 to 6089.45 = 9.127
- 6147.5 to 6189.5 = 8.099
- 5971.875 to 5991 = 8.812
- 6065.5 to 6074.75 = 8.73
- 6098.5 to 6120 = 8.594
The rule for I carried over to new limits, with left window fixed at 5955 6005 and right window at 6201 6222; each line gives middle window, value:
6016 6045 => -0.03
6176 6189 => 0.01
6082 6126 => -0.02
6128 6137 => -0.04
